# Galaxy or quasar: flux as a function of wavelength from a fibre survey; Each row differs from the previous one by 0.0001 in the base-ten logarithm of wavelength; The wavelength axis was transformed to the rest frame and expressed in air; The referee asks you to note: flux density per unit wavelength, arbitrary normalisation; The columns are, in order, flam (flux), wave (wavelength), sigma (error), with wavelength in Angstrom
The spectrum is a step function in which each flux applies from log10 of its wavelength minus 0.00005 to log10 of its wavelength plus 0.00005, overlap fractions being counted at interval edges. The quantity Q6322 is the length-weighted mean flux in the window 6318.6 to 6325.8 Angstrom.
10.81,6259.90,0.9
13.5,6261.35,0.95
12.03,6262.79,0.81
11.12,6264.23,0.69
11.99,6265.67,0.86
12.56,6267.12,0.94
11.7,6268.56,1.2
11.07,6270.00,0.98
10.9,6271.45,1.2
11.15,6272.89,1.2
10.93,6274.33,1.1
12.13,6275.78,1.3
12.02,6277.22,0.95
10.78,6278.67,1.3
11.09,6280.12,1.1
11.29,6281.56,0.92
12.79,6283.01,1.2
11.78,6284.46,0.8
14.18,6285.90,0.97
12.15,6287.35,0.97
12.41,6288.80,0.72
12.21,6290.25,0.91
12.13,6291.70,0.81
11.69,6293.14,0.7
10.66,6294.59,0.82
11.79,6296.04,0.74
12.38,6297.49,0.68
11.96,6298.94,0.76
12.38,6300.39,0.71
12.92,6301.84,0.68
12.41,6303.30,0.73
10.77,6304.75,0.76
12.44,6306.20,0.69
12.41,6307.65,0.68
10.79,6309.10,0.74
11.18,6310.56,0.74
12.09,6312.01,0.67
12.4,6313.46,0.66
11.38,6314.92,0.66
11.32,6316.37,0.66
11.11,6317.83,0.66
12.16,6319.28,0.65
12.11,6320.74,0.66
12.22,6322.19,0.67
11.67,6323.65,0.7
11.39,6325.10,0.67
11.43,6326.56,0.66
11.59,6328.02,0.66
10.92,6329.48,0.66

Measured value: 11.9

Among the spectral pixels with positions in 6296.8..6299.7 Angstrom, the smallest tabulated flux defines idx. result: 11.96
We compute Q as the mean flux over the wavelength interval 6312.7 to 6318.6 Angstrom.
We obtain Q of 11.6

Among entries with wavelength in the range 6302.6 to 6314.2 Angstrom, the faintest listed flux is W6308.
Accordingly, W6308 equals 10.77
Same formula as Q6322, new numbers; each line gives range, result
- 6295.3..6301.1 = 12.1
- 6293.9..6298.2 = 11.6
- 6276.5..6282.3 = 11.3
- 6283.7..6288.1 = 12.7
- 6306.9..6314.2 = 11.8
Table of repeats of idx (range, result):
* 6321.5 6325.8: 11.39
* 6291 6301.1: 10.66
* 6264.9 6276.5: 10.9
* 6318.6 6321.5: 12.11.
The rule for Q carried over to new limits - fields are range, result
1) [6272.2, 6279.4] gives 11.4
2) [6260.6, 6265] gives 12.2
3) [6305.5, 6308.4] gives 12.4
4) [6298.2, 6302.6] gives 12.4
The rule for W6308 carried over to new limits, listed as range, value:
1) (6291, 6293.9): 11.69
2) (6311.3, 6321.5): 11.11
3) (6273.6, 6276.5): 10.93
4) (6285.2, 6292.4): 12.13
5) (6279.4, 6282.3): 11.09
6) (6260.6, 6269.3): 11.12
